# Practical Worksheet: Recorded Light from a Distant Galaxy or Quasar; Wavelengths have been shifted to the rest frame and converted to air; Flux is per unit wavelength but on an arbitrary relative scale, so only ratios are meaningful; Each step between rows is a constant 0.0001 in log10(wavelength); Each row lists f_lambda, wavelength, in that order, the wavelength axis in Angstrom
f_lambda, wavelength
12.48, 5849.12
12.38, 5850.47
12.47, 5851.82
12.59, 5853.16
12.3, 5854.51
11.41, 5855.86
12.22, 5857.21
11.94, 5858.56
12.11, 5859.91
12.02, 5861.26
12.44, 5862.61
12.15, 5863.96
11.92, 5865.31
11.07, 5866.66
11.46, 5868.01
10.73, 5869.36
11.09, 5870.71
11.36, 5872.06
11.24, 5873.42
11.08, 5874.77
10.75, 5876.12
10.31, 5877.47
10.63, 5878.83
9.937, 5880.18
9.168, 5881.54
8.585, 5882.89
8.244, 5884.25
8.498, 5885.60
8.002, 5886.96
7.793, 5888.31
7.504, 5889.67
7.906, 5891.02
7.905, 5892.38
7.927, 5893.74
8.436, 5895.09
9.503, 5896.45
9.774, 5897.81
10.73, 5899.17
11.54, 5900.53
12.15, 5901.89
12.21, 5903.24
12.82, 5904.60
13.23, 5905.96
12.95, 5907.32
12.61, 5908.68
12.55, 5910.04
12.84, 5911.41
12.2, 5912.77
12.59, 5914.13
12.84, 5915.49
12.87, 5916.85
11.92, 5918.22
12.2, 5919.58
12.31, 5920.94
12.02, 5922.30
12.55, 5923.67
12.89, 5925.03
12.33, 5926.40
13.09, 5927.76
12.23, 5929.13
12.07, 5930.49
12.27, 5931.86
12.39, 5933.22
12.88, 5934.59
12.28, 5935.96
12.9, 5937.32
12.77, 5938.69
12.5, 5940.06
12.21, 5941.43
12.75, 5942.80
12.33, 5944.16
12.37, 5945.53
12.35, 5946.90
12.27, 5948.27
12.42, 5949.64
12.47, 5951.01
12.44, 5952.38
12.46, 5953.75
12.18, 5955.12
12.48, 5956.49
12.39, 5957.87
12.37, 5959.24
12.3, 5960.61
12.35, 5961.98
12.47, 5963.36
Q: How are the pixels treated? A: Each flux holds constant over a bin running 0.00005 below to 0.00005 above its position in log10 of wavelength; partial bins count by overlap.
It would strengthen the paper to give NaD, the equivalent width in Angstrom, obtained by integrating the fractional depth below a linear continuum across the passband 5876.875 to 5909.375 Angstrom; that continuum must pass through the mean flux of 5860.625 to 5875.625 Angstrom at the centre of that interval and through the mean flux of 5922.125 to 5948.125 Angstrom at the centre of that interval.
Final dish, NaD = 5.3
